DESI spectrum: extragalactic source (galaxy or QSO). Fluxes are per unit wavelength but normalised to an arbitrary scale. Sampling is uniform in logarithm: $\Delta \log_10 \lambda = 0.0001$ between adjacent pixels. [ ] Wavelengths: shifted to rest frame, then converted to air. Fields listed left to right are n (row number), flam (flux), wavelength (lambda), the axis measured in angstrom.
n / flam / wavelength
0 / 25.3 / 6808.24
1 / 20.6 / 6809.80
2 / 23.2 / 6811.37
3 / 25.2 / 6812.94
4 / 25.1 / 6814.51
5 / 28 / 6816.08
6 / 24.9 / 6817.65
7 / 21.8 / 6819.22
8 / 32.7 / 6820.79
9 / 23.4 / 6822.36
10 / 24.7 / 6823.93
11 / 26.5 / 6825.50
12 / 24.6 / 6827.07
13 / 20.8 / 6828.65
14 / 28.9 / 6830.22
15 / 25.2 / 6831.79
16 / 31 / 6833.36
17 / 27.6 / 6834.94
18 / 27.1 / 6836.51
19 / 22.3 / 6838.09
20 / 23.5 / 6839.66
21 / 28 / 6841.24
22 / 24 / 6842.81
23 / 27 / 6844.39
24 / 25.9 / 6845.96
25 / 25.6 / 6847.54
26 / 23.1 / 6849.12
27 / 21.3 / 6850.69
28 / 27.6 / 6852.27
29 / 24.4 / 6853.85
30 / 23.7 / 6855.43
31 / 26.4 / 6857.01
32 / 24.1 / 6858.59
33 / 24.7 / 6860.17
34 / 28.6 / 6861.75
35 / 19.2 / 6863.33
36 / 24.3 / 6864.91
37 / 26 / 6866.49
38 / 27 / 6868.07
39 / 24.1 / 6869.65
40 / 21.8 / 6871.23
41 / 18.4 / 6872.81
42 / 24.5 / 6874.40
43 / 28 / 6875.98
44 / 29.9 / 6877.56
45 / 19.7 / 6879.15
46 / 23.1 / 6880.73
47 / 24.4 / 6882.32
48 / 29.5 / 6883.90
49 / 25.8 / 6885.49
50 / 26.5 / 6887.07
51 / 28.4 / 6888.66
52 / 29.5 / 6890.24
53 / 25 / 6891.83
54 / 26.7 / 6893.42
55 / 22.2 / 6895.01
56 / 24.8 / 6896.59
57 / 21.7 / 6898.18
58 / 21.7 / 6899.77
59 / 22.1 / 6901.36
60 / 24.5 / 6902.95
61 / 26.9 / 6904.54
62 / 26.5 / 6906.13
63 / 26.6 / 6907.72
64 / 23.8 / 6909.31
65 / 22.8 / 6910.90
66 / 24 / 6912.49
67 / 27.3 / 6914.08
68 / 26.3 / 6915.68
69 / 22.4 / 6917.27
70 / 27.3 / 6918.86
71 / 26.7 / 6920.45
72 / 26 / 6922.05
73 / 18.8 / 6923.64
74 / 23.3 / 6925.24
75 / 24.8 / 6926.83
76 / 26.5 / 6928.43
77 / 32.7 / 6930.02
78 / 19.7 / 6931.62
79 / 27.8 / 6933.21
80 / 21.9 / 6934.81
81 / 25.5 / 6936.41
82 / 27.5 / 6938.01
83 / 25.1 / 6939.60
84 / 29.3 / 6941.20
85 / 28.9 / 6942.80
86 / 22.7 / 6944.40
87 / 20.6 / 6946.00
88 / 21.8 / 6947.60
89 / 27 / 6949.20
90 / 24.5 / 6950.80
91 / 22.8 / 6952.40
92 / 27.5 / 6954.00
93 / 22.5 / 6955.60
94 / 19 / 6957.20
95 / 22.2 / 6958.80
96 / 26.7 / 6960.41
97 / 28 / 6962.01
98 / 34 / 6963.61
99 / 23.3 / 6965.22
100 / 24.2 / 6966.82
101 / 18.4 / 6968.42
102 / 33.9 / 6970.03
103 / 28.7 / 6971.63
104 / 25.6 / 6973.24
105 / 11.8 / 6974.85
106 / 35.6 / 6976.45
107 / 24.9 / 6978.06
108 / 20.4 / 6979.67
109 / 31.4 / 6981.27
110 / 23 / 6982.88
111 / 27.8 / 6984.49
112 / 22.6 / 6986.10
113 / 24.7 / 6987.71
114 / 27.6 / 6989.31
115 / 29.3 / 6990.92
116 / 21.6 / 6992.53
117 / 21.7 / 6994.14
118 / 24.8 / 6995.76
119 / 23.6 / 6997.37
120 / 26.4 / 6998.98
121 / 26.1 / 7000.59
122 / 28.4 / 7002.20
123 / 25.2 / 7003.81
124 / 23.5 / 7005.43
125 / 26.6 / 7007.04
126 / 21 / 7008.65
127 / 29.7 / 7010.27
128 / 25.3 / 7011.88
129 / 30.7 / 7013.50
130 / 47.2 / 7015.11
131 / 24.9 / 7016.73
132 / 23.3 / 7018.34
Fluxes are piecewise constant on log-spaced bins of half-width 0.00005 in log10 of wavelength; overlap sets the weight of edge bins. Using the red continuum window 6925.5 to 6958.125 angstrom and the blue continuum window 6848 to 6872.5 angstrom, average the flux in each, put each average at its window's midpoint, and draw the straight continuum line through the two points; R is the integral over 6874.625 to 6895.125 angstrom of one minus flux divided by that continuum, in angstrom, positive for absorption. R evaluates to -1.4 angstrom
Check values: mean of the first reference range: 24.3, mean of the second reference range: 24.9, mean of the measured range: 26.1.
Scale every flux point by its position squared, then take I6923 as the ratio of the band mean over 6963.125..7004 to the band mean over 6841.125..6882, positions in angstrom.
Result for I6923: 1.1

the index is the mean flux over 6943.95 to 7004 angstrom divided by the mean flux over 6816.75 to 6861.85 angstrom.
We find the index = 0.98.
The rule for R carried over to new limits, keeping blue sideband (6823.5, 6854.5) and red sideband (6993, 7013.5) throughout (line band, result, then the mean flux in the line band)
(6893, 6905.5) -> 0.81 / 23.8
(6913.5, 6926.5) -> 0.35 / 24.7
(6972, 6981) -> 0.35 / 24.4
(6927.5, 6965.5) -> 0.07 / 25.3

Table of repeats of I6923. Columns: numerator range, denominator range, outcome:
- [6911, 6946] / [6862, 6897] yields 1.03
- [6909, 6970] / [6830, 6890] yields 1.01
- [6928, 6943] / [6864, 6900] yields 1.07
